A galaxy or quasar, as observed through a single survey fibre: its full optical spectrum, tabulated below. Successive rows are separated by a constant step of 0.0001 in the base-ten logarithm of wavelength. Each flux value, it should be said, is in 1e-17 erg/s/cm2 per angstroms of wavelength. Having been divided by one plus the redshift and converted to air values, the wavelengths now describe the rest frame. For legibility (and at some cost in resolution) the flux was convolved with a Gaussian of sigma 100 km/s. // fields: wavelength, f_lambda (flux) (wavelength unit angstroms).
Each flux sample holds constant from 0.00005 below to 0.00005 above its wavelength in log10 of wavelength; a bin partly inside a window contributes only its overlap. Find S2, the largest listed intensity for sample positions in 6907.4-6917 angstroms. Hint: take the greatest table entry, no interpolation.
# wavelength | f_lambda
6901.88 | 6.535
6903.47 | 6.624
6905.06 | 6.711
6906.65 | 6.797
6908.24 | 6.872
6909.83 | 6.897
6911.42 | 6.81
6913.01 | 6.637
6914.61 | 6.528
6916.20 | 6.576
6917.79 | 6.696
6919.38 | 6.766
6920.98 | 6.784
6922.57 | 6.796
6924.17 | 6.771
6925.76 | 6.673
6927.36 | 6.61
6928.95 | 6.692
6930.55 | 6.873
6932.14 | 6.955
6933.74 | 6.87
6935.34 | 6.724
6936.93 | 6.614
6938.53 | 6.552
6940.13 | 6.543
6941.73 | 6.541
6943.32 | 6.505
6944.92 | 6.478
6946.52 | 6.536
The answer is 6.897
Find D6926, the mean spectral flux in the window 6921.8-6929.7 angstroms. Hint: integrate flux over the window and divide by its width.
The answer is 6.71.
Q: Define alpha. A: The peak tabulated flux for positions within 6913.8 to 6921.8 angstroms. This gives 6.784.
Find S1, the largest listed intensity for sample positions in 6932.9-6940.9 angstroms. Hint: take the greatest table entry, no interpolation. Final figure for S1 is 6.87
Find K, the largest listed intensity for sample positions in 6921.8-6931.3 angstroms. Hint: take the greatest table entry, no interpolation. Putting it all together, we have 6.873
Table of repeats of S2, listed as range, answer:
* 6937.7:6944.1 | 6.552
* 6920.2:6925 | 6.796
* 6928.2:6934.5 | 6.955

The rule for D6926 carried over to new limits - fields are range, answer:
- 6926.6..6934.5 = 6.8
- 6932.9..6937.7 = 6.74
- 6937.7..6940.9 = 6.54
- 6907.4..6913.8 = 6.81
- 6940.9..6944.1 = 6.54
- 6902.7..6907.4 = 6.71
